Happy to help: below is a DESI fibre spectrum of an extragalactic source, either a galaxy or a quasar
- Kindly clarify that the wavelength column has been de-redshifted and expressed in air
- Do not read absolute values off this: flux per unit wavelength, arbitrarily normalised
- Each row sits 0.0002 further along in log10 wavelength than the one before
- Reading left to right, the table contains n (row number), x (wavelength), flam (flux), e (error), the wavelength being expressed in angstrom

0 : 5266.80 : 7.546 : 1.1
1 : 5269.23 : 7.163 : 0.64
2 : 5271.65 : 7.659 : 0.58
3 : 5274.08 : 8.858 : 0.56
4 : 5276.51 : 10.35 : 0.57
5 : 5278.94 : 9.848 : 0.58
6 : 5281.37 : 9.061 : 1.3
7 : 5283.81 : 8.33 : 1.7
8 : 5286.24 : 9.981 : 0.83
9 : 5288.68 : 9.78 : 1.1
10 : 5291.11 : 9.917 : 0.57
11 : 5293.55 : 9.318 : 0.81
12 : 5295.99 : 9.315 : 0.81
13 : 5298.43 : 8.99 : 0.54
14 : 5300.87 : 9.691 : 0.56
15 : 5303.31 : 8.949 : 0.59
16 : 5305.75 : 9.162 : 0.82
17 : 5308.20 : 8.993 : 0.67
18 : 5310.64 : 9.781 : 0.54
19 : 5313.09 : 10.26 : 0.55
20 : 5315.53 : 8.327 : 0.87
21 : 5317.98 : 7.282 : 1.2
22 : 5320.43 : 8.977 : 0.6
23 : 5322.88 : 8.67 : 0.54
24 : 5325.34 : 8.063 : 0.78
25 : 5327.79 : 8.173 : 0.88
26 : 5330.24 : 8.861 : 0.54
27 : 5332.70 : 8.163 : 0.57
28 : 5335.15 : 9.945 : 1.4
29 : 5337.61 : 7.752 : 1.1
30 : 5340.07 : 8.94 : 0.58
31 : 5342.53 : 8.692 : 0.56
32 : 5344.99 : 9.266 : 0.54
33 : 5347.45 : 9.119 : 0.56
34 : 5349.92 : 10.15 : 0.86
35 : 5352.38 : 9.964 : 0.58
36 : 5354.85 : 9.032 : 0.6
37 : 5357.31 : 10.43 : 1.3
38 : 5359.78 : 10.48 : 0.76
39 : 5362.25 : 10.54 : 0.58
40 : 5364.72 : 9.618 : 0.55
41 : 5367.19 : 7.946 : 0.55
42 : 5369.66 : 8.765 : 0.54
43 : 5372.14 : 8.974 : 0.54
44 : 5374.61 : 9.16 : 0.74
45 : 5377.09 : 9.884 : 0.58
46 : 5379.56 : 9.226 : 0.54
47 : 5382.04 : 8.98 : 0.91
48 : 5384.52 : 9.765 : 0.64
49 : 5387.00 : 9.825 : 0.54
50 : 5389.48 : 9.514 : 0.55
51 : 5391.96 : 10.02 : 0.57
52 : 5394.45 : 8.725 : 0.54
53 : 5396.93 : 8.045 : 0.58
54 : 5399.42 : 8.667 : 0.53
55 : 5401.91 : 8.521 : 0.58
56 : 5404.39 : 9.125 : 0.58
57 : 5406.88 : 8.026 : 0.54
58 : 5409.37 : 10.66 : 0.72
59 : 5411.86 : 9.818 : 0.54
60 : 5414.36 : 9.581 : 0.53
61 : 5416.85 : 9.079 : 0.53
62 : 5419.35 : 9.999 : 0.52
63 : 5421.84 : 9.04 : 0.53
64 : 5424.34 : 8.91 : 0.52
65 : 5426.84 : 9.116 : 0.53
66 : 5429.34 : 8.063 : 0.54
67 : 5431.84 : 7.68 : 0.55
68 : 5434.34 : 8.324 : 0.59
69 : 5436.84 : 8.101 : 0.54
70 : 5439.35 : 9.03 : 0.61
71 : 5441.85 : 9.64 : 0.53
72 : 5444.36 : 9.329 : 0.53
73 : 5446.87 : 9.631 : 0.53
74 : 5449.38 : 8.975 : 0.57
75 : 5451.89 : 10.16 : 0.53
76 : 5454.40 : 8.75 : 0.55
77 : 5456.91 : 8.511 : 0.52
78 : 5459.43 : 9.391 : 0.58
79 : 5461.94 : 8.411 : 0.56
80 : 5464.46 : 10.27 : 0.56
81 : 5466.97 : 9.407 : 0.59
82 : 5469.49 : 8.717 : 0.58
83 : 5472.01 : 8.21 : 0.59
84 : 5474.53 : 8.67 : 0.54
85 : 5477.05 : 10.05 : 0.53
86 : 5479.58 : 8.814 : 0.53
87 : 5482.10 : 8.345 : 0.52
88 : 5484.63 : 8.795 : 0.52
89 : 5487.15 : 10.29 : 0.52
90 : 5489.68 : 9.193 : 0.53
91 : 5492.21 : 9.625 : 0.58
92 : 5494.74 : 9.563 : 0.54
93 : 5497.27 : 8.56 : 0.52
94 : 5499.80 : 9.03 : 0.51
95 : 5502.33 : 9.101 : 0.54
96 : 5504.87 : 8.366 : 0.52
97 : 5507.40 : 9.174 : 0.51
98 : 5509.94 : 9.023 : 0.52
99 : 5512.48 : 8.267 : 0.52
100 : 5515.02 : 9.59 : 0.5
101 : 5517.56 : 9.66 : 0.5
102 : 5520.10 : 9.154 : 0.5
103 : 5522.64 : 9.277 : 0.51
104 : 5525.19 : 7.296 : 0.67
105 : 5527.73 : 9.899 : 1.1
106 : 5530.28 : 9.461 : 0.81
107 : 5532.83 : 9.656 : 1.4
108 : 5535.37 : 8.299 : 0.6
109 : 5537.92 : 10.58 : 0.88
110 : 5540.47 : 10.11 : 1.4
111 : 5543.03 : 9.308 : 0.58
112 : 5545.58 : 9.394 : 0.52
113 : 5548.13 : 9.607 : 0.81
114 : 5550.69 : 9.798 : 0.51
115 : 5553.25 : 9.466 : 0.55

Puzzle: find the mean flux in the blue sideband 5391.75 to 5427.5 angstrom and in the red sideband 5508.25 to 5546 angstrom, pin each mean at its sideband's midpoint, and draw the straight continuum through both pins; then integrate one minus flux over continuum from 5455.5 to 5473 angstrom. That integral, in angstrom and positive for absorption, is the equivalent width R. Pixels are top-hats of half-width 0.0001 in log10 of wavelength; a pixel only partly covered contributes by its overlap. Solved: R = 0.4 angstrom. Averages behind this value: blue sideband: 9.13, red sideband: 9.26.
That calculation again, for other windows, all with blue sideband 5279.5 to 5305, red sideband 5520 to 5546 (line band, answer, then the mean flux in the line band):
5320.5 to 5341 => 1.6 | 8.59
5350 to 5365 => -1.1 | 10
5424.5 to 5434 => 1.0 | 8.36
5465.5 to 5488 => 0.7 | 9.02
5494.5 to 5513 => 0.9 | 8.87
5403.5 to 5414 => -0.1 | 9.43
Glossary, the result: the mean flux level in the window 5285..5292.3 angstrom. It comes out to 9.89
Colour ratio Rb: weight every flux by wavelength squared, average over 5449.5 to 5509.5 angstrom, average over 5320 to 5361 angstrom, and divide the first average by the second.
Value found 1.1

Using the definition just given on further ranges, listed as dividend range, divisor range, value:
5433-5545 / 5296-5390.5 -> 1.05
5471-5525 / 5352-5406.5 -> 1.02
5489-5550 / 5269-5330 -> 1.11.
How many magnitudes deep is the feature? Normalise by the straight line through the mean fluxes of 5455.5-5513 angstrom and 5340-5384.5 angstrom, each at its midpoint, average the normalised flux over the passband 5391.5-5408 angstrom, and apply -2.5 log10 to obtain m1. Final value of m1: 0.08 mag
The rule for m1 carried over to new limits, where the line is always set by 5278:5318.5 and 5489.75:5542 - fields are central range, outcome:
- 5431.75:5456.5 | 0.024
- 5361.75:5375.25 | 0.017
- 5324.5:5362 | 0.007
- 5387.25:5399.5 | 0.016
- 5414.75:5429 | 0.005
